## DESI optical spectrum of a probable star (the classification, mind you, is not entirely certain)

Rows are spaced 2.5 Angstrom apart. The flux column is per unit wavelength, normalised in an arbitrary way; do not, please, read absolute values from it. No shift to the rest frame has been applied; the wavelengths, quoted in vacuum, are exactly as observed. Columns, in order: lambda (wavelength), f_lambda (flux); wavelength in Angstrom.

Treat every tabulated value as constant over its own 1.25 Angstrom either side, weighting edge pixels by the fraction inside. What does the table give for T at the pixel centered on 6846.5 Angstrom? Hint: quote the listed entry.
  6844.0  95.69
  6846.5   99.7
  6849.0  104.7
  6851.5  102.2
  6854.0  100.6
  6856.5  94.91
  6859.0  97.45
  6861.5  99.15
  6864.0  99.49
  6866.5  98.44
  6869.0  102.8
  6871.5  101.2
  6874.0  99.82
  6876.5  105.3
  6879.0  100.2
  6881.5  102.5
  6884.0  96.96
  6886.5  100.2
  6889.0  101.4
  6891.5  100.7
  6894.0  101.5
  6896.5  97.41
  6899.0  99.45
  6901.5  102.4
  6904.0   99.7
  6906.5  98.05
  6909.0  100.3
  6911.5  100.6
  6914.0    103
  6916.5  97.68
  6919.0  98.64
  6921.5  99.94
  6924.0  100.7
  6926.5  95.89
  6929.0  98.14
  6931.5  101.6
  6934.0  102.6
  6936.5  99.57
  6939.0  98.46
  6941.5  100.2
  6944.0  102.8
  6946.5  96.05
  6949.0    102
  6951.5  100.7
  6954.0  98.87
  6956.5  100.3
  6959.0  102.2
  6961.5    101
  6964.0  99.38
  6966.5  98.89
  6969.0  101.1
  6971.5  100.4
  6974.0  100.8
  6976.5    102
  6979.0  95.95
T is 99.7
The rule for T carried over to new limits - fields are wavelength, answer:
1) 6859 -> 97.45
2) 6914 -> 103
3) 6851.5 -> 102.2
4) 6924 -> 100.7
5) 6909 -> 100.3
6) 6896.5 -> 97.41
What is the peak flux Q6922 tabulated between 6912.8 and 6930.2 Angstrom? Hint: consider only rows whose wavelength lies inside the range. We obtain 103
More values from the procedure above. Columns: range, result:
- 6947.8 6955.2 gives 102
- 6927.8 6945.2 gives 102.8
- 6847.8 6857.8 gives 104.7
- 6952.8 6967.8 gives 102.2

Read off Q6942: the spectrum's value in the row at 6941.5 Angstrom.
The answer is 100.2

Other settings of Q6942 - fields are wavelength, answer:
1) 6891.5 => 100.7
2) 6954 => 98.87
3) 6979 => 95.95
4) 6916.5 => 97.68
